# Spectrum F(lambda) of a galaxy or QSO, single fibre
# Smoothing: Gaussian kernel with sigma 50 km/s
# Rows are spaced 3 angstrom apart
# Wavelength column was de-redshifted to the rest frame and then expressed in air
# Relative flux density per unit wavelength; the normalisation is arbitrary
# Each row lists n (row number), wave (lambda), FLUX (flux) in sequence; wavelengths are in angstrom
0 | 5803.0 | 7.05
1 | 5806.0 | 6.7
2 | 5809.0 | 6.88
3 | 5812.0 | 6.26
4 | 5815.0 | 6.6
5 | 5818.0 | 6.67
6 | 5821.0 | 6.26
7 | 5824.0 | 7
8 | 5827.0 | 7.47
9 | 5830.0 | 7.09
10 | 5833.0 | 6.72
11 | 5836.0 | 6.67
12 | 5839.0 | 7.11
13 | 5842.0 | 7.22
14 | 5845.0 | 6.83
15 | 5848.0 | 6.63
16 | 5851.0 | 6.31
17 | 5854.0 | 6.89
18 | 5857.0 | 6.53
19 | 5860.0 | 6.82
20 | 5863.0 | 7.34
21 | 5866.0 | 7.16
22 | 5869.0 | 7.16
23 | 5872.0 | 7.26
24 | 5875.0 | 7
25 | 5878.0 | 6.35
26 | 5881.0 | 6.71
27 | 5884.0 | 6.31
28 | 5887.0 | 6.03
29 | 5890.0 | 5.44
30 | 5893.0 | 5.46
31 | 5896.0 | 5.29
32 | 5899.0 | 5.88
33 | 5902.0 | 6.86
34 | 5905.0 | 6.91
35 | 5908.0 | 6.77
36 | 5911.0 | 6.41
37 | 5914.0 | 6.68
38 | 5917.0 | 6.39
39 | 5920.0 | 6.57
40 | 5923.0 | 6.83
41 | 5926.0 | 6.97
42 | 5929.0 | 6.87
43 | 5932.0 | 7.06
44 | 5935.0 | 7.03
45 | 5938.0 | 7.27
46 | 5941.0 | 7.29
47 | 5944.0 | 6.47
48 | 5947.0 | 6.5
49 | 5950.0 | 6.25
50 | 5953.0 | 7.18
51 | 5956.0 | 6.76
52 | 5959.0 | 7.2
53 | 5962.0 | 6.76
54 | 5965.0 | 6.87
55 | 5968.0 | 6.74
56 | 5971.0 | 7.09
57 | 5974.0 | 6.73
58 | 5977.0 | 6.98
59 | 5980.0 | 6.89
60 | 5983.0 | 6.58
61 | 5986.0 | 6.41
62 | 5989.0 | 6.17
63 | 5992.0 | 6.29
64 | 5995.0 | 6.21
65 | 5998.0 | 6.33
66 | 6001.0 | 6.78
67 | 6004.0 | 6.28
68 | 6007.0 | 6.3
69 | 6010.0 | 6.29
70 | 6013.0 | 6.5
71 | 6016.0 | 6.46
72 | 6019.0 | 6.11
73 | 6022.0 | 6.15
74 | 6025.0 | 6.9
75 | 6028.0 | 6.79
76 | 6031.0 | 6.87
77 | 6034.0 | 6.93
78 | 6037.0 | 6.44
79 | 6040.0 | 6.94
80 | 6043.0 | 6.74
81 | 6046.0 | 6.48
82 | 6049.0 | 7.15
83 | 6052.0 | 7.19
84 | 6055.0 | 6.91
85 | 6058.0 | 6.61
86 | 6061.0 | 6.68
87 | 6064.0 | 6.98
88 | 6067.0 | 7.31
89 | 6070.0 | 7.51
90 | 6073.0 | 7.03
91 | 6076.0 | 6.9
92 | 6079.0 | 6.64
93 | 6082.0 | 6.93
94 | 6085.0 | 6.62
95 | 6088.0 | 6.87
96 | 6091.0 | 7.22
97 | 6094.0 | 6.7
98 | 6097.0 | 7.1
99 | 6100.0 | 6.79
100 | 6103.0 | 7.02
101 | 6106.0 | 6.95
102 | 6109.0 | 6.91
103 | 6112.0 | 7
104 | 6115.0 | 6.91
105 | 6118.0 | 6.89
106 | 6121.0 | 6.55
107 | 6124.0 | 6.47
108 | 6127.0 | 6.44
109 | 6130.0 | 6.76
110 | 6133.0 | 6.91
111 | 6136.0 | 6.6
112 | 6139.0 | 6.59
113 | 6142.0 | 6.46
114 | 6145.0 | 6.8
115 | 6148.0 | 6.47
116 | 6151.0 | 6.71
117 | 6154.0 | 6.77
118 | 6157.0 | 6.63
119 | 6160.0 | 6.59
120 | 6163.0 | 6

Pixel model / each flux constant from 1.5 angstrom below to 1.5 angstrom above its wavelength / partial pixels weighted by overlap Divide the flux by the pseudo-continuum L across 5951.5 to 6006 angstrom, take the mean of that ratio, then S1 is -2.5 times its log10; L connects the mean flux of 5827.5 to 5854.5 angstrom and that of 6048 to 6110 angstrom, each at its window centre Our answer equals 0.04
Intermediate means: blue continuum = 6.85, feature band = 6.68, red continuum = 6.95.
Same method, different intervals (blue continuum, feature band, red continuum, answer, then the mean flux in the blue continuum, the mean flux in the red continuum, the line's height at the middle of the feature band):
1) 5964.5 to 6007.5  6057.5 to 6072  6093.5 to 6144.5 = -0.06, 6.58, 6.77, 6.69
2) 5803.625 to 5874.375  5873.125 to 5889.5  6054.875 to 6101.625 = 0.07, 6.86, 6.93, 6.87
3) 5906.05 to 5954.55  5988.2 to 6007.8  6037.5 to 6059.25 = 0.08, 6.78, 6.84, 6.82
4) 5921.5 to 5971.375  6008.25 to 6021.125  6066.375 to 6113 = 0.10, 6.89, 6.96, 6.92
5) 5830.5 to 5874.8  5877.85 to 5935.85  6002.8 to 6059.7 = 0.06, 6.91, 6.64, 6.83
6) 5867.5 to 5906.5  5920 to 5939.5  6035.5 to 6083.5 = -0.08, 6.36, 6.9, 6.49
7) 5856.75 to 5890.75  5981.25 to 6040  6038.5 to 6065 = 0.06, 6.71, 6.85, 6.82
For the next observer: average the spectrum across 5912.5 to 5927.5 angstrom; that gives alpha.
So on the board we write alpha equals 6.69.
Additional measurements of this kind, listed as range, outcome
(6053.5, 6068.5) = 6.9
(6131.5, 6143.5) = 6.64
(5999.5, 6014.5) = 6.43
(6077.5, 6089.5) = 6.76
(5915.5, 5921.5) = 6.48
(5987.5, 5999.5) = 6.25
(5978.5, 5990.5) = 6.51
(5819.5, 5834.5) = 6.91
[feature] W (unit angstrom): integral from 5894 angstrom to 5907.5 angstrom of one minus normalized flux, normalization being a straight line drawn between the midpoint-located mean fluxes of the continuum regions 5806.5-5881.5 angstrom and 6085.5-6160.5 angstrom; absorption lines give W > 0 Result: 1.1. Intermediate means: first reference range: 6.84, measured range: 6.25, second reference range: 6.76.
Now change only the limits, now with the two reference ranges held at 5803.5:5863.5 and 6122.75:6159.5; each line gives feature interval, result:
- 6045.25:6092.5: -1.9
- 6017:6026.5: 0.4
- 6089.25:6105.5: -0.7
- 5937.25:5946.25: -0.3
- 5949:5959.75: -0.2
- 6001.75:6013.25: 0.6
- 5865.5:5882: -0.4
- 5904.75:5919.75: 0.3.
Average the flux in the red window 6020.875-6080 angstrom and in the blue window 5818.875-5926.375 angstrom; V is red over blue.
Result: 1.03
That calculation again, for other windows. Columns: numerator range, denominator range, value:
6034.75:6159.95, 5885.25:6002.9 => 1.03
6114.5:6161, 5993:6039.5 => 1.02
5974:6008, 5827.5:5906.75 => 0.98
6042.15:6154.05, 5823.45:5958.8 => 1.02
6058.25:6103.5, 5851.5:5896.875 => 1.06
